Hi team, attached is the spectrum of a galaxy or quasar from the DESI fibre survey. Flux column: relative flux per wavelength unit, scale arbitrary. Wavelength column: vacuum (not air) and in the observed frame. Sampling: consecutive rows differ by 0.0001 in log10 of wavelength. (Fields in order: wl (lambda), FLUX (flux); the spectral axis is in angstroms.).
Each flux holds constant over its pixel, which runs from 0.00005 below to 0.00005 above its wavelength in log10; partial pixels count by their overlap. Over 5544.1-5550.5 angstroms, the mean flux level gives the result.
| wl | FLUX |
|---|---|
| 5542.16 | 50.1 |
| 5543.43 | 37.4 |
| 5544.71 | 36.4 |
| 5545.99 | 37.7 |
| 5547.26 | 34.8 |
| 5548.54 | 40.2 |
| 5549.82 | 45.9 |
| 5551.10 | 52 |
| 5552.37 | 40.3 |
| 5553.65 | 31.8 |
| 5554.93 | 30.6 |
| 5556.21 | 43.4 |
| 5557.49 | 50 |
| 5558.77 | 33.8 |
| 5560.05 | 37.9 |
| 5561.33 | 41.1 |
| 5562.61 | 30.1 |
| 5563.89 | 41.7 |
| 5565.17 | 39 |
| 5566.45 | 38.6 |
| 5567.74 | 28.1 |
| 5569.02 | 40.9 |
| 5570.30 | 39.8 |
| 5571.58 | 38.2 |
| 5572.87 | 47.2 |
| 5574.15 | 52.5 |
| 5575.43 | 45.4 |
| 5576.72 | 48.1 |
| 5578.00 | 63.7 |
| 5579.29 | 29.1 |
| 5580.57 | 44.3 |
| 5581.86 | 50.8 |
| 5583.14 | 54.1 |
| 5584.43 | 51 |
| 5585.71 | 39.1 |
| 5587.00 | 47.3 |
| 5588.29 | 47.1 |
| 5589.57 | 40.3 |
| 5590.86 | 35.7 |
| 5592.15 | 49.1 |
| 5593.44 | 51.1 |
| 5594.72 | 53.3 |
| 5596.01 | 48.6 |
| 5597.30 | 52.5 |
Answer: 39.1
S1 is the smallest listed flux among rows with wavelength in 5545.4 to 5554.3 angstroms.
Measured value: 31.8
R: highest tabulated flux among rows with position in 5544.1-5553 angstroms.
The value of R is 52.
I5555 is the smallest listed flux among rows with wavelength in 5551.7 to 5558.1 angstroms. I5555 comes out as 30.6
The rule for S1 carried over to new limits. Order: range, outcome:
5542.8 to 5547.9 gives 34.8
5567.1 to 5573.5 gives 28.1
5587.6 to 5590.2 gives 40.3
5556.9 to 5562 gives 33.8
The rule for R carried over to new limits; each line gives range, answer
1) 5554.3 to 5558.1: 50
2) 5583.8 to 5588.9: 51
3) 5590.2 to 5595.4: 53.3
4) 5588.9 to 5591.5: 40.3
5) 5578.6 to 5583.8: 54.1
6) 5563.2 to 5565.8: 41.7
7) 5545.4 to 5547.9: 37.7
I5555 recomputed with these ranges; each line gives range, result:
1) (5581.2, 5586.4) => 39.1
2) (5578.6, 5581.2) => 29.1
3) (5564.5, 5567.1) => 38.6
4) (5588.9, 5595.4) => 35.7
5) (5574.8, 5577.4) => 45.4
